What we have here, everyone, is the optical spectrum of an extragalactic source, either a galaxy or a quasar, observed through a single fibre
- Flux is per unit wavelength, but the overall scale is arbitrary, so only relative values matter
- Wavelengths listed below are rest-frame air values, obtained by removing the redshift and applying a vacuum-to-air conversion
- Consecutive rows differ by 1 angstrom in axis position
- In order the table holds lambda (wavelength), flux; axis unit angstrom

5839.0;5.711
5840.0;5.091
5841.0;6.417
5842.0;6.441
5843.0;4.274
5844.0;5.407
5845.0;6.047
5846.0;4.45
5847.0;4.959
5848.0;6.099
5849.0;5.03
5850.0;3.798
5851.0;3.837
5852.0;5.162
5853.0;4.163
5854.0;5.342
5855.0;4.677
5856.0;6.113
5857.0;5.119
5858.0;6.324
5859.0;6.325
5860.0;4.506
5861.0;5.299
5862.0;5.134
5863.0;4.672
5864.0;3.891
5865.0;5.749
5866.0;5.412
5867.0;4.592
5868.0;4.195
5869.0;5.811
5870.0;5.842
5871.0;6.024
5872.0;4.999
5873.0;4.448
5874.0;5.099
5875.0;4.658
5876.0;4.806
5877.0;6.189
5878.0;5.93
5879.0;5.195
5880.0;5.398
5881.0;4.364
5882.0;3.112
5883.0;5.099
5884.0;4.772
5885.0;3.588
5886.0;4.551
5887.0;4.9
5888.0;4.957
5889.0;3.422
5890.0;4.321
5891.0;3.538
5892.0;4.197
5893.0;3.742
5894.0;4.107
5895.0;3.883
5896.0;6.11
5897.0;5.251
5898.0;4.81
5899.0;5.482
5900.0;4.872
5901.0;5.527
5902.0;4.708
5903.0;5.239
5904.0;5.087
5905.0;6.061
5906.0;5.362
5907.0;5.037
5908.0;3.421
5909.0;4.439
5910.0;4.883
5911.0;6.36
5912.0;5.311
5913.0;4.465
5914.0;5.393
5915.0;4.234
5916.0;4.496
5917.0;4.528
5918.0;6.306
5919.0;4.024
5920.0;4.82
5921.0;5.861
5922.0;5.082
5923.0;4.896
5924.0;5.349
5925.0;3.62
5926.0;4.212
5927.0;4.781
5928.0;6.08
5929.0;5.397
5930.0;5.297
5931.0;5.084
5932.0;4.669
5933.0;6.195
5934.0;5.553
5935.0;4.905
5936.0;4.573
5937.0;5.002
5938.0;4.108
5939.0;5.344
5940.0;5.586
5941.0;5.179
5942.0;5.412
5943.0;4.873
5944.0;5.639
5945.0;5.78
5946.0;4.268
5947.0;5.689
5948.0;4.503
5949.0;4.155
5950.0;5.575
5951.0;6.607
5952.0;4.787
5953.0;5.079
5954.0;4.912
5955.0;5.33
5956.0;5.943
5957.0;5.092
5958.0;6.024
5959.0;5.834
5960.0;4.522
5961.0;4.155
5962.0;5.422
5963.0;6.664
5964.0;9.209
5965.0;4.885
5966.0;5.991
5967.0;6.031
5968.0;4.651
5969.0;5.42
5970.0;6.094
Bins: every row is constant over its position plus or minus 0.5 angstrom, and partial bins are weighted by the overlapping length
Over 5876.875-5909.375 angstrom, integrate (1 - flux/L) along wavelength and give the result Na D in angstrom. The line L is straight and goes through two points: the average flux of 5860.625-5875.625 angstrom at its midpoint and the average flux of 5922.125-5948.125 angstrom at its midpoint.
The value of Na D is 2.1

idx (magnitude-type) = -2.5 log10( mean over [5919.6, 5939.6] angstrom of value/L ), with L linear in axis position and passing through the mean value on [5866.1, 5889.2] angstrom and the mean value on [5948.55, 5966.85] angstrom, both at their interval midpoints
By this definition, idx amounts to 0.061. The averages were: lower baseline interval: 4.9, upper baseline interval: 5.58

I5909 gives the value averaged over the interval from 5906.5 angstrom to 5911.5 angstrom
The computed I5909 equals 4.83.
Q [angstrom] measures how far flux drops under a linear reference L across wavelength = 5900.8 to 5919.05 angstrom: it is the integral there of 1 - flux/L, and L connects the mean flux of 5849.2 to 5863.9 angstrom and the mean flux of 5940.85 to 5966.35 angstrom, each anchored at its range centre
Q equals 0.8 angstrom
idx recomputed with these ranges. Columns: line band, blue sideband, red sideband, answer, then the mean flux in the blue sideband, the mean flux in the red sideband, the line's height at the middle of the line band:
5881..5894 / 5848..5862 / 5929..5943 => 0.217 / 5.09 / 5.15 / 5.11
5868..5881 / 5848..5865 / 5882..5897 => -0.137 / 5.02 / 4.36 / 4.66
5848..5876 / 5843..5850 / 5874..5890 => -0.021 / 5.15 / 4.73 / 4.96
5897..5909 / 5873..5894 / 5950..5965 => -0.039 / 4.58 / 5.65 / 4.86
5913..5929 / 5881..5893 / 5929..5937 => 0.004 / 4.21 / 5.18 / 4.93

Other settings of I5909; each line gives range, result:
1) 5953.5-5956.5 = 5.39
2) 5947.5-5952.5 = 5.13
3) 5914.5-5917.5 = 4.42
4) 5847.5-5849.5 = 5.56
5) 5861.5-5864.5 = 4.57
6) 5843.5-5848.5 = 5.39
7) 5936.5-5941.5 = 5.04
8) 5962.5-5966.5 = 6.69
